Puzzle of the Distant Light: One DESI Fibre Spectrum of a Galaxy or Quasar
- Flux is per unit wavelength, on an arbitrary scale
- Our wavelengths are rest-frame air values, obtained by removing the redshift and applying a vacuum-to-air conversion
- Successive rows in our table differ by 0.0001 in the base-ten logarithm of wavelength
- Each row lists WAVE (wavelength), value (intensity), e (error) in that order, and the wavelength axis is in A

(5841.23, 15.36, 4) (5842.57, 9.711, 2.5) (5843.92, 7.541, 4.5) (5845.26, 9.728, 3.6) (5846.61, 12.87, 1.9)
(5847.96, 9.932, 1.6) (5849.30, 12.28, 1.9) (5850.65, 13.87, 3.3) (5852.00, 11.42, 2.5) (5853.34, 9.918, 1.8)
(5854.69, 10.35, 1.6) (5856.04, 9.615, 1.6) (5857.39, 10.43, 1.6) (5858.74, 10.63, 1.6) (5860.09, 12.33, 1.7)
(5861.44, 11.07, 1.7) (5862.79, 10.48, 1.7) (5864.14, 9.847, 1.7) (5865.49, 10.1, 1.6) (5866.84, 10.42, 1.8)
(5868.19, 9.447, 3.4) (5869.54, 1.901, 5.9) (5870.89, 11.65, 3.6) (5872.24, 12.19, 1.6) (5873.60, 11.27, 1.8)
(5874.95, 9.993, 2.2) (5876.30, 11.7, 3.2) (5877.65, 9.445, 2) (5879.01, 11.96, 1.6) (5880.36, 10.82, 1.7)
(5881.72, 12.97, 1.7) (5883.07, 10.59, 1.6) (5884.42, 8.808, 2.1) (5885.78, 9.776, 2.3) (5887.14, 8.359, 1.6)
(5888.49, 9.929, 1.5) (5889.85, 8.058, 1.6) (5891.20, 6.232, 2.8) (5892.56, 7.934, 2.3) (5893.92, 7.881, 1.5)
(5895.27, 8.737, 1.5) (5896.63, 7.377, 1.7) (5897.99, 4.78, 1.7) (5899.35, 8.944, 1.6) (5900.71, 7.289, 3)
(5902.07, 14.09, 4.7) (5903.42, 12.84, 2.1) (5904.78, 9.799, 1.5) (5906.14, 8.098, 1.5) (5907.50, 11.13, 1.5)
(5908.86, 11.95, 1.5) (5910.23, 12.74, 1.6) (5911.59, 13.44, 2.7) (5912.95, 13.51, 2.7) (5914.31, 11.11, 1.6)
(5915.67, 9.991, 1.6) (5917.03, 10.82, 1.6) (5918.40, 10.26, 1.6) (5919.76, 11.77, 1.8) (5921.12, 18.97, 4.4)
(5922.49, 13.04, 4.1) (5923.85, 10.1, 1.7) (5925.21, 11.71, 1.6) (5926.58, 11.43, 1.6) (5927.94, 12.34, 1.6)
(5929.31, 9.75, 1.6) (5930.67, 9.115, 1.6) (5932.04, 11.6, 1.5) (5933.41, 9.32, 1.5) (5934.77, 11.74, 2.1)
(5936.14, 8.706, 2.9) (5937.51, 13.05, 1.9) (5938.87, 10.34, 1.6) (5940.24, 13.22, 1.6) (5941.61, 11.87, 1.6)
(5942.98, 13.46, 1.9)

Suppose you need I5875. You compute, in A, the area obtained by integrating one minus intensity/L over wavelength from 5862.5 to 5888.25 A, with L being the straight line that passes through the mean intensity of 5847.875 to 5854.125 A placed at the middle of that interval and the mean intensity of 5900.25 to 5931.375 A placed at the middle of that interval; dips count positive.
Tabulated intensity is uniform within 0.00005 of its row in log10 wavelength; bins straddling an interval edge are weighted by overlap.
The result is 3.37 A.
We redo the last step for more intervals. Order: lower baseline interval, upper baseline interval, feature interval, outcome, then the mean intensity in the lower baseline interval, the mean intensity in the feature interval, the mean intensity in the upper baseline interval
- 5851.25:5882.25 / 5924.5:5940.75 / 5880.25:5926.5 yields 1.5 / 10.4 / 10.4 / 11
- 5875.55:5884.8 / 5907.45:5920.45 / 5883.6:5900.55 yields 4.8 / 11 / 8.06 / 11.7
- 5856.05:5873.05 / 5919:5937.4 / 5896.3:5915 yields 0.8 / 10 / 10.6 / 11.5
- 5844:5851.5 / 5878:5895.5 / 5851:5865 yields 0.2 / 11.4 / 10.7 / 9.41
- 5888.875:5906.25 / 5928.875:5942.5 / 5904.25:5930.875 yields -4.8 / 8.66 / 11.6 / 10.9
